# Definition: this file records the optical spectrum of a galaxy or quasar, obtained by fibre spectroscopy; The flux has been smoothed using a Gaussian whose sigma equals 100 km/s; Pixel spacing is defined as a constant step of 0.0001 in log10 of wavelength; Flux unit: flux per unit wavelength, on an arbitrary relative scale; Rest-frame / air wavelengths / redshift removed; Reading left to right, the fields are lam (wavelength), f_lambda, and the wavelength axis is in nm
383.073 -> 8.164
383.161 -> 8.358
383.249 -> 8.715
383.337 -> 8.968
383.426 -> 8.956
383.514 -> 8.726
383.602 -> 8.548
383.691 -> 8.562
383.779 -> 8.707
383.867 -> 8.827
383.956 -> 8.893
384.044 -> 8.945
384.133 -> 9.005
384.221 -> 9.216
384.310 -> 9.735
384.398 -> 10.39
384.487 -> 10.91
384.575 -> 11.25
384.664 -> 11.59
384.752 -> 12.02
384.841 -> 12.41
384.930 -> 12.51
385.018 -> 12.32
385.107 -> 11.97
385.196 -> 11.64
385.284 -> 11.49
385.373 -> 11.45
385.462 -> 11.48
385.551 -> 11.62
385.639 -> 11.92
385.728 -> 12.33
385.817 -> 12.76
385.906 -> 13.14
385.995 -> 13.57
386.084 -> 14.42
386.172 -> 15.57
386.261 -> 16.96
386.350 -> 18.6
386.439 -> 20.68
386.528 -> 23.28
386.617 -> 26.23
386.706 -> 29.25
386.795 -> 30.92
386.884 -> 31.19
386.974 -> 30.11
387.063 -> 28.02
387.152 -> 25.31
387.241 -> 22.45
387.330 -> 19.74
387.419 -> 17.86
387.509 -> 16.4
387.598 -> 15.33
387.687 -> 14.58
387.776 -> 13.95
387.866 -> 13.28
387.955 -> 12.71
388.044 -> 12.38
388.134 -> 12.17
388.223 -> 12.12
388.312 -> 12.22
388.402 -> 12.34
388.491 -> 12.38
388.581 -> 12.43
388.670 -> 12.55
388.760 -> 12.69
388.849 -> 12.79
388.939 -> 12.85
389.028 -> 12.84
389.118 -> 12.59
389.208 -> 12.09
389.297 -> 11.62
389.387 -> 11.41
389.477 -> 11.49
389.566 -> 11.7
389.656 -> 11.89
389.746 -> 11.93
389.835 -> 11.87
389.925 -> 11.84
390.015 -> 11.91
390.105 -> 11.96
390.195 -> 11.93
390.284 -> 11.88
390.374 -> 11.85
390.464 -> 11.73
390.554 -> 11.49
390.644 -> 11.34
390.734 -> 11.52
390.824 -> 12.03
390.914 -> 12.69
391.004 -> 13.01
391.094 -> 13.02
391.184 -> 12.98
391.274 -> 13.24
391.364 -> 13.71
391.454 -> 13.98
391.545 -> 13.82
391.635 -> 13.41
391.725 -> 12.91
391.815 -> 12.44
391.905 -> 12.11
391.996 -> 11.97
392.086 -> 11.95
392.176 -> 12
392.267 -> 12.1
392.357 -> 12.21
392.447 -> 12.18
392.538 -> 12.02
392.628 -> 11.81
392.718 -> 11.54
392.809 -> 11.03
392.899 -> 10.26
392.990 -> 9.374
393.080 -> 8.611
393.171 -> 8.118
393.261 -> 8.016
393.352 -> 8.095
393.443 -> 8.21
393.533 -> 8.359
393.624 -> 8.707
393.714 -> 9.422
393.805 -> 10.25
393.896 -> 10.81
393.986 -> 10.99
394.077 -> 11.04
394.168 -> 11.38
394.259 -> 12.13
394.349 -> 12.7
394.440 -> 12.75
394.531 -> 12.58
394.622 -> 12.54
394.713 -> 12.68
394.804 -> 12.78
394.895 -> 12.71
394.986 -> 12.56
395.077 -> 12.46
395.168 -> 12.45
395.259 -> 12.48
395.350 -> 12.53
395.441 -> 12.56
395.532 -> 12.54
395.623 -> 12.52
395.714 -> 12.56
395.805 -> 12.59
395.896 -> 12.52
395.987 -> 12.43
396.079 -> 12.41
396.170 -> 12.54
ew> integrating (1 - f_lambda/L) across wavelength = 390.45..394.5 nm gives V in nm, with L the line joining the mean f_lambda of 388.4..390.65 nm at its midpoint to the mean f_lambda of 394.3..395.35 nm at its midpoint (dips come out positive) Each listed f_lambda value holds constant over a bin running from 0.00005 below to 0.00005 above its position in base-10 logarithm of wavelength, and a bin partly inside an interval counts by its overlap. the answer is 0.31 nm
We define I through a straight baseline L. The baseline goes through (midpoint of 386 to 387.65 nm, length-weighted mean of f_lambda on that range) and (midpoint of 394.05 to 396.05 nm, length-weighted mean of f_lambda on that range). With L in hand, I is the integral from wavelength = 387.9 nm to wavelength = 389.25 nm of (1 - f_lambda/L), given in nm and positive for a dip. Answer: 0.51 nm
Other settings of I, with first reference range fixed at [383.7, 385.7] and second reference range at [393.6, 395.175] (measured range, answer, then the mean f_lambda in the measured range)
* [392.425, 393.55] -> 0.174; 9.8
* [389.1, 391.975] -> -0.232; 12.3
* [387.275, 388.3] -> -0.323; 14.6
